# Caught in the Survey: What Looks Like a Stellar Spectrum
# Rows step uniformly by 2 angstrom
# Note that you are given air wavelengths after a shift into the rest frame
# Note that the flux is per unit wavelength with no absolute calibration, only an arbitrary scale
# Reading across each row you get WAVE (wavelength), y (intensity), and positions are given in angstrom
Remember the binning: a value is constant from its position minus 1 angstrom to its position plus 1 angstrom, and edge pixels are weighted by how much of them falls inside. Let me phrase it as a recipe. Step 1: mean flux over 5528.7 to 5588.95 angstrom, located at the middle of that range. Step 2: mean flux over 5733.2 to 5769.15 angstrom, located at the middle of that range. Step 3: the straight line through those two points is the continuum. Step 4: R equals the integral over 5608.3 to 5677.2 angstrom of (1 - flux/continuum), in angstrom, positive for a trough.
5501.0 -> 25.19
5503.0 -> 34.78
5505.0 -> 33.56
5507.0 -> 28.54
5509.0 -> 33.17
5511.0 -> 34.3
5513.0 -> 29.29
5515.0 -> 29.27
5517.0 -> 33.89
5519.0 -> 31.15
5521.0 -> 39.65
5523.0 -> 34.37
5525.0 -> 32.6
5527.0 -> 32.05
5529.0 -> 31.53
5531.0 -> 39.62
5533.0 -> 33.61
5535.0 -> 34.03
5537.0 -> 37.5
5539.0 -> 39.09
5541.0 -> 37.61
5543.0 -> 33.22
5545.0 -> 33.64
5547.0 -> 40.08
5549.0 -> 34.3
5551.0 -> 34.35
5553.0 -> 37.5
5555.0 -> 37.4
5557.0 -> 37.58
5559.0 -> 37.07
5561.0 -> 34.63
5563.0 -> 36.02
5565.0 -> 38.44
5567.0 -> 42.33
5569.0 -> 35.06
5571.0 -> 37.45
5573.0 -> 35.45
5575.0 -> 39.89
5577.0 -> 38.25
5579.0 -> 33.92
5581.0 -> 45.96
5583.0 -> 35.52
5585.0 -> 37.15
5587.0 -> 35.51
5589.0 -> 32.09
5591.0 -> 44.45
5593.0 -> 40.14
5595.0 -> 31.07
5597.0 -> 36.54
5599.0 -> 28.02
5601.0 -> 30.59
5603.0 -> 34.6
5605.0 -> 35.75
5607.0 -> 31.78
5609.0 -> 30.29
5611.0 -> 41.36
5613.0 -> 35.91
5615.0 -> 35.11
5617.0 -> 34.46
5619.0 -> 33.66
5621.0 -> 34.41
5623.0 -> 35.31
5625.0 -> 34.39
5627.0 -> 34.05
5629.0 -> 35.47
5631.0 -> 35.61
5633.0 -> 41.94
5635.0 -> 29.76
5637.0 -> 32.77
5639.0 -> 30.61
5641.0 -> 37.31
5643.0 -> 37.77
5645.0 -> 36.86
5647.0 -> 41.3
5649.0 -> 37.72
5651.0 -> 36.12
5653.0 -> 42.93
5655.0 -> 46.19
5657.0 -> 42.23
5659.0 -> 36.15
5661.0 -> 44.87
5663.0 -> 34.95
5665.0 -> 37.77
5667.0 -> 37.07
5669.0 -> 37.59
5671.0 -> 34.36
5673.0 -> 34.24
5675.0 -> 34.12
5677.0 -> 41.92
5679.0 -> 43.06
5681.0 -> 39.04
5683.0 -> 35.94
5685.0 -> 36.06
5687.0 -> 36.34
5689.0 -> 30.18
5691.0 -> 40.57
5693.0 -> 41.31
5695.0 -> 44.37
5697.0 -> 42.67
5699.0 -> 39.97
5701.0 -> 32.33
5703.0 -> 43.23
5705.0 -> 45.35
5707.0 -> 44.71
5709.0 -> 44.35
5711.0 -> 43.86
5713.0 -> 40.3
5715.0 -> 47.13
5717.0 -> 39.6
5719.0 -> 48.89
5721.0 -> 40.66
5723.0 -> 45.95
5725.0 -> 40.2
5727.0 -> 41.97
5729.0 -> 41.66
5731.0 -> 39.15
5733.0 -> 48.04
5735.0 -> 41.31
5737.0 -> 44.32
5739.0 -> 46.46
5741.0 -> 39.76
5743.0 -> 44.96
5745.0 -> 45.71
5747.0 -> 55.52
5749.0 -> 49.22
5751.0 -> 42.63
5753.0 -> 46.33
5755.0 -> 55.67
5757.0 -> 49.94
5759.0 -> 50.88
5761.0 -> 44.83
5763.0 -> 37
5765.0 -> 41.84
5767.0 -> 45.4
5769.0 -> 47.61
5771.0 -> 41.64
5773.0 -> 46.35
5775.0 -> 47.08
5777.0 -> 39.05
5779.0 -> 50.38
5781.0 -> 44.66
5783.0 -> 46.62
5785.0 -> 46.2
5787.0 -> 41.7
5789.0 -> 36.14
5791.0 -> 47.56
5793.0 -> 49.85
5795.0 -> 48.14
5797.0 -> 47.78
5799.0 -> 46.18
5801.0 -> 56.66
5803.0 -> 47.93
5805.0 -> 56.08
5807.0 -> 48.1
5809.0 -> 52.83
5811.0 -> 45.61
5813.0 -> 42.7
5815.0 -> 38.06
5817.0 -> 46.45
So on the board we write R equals 6.9 angstrom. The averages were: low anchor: 36.8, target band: 36.7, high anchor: 46.1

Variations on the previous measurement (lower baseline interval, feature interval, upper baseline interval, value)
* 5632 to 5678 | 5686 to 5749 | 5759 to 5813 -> -1.3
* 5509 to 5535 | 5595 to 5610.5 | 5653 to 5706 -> 1.5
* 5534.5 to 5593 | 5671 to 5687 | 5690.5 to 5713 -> 1.5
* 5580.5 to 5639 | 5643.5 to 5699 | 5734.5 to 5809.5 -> 1.0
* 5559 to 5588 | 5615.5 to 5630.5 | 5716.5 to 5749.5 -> 1.9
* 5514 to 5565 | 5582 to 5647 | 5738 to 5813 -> 6.4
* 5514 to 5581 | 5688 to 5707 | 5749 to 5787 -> 1.1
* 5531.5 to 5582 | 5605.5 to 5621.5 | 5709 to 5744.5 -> 1.8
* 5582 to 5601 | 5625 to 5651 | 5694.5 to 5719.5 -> 1.6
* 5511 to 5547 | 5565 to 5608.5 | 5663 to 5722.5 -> 0.1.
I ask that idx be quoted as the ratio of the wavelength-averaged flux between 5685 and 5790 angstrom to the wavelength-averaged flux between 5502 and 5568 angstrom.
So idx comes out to 1.25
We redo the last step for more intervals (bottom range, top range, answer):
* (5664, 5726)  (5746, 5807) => 1.17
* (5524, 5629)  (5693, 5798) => 1.24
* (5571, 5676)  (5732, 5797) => 1.26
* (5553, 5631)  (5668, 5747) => 1.15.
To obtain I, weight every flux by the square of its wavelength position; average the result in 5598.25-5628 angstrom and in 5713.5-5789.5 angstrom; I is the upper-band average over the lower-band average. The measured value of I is 1.38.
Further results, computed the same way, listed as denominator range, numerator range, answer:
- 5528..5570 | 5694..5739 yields 1.25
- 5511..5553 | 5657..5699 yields 1.16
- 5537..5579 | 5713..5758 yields 1.30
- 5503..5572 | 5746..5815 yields 1.45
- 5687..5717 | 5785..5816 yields 1.18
